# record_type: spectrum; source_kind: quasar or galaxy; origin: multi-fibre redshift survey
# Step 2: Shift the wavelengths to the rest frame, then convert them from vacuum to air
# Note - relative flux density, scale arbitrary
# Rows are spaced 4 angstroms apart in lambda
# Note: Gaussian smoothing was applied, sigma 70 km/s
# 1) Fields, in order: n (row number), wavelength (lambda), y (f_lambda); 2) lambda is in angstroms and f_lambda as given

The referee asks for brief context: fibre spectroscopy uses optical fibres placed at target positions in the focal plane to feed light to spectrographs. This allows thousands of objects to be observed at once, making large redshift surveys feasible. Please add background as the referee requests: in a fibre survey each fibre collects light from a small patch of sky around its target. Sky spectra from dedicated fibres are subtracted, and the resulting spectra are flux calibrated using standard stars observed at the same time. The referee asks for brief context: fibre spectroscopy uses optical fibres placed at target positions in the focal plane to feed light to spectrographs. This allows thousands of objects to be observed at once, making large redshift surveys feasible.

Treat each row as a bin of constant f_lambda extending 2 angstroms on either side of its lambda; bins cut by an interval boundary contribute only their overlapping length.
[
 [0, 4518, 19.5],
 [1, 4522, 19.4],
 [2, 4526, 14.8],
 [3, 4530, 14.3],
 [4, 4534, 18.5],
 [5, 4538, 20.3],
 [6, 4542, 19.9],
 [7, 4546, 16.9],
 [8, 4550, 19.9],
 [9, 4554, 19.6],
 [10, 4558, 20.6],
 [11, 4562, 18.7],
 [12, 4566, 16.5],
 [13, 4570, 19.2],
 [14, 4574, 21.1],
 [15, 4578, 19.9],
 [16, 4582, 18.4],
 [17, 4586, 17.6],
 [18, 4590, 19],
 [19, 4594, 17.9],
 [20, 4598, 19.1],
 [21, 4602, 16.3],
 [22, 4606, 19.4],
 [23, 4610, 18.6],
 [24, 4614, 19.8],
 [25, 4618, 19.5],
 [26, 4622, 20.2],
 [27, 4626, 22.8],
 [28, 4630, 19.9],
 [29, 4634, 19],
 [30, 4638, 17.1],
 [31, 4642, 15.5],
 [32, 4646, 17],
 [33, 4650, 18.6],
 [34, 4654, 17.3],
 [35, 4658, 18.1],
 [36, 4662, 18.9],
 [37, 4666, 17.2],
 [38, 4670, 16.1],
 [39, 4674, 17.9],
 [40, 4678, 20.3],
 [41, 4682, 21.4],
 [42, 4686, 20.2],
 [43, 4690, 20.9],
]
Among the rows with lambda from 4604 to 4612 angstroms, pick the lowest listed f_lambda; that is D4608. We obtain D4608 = 18.6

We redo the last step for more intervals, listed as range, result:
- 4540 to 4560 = 16.9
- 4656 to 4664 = 18.1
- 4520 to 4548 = 14.3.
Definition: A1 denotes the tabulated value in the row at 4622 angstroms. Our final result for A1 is 20.2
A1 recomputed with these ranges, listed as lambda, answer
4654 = 17.3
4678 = 20.3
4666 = 17.2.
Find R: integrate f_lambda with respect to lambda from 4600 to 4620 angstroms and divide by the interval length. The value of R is 18.7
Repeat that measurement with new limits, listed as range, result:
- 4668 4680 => 18.1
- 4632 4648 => 17.1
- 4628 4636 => 19.4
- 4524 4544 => 17.6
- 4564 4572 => 17.9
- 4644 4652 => 17.8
